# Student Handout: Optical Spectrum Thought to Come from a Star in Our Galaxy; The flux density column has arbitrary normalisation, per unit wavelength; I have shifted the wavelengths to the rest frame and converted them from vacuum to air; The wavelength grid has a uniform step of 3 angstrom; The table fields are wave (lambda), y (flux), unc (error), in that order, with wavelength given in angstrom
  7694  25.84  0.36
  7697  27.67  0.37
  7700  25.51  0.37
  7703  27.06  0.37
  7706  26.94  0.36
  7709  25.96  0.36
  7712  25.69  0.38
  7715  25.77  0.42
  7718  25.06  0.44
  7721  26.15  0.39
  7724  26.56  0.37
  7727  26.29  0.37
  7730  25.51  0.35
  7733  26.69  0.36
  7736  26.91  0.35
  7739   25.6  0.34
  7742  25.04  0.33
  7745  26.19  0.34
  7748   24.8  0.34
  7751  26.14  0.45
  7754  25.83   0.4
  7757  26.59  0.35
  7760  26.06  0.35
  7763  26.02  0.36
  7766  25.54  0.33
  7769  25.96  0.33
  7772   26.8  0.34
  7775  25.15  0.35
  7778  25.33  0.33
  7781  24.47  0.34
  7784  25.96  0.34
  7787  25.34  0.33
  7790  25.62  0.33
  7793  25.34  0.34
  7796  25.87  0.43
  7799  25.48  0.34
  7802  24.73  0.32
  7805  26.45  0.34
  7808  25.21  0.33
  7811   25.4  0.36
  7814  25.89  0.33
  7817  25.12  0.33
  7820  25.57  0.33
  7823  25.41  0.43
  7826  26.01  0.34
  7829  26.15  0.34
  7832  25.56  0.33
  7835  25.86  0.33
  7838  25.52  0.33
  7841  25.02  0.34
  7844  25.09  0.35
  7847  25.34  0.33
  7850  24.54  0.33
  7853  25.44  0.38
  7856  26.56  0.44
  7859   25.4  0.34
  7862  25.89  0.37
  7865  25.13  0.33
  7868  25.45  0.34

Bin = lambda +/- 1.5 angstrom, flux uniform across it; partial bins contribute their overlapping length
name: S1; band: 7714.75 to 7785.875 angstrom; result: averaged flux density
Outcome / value 25.8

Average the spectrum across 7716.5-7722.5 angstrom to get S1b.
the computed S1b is 25.6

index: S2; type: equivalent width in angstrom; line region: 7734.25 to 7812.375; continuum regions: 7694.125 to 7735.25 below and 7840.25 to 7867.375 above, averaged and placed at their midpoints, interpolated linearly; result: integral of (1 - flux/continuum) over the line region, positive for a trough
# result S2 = 0.5 angstrom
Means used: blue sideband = 26.2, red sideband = 25.4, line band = 25.7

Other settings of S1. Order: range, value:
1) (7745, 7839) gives 25.7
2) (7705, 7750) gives 25.9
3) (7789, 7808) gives 25.6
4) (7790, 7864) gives 25.5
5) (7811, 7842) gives 25.6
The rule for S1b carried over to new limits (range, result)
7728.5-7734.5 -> 26.1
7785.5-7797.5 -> 25.5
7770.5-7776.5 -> 26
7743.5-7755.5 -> 25.7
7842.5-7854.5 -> 25.1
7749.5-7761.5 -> 26.2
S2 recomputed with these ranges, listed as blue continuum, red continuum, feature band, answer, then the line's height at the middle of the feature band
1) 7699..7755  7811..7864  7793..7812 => 0.13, 25.7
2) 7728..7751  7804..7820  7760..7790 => 0.09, 25.7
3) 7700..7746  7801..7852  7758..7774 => -0.15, 25.8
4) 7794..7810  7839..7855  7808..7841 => -0.34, 25.3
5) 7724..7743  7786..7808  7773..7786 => 0.20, 25.7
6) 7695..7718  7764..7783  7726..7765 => -0.16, 25.9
